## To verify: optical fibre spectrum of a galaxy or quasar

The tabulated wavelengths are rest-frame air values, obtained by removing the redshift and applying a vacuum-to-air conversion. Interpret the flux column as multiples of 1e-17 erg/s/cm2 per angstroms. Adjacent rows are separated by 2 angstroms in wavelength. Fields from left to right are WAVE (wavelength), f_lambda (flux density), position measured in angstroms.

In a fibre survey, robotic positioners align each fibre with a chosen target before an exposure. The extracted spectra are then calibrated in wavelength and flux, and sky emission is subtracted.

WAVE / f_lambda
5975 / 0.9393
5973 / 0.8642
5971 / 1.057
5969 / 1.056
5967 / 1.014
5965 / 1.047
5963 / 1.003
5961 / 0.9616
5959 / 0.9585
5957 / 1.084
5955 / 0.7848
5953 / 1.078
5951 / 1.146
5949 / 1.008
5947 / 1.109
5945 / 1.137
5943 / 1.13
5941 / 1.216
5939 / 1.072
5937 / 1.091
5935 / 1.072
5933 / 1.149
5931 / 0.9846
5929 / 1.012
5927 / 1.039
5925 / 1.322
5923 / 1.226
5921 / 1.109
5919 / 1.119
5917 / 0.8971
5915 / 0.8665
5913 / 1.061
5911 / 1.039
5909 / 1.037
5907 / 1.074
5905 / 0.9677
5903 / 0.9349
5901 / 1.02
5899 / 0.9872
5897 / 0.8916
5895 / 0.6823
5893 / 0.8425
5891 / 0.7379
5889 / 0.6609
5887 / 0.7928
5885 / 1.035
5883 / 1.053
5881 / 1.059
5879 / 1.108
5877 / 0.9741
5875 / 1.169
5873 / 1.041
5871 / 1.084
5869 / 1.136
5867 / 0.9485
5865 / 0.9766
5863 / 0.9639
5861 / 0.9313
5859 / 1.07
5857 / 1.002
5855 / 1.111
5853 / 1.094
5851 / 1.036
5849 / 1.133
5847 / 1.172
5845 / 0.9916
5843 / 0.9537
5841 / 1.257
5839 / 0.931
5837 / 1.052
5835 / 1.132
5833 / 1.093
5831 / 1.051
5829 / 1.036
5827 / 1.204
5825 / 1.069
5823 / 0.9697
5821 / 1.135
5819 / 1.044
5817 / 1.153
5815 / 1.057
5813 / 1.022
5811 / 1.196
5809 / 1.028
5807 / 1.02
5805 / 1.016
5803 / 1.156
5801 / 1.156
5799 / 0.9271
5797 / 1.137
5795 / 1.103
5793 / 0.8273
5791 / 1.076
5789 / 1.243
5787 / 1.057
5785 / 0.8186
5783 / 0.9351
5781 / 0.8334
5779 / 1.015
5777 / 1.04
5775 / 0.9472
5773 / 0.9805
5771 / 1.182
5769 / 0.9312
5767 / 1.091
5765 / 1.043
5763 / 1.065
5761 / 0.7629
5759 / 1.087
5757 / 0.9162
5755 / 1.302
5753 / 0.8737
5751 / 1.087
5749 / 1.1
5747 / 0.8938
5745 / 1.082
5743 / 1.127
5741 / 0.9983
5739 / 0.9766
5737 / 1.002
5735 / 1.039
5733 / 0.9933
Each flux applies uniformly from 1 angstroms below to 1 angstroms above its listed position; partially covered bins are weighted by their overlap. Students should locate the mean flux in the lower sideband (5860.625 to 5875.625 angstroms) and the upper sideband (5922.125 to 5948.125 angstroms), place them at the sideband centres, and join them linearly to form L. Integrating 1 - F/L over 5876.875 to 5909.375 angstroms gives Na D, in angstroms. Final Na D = 4.1 angstroms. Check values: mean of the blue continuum 1.03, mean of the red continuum 1.12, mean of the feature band 0.93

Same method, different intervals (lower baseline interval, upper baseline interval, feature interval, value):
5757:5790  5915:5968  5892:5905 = 1.8 angstroms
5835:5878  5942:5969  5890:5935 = 1.8 angstroms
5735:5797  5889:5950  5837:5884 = -1.5 angstroms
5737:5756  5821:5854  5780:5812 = 0.9 angstroms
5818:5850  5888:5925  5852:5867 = 0.3 angstroms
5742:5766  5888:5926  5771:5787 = 0.9 angstroms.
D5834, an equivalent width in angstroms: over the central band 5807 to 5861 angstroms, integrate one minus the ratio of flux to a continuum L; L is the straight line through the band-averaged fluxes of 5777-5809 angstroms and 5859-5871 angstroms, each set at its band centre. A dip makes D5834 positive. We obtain -3.2 angstroms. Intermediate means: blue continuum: 1.02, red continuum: 1.01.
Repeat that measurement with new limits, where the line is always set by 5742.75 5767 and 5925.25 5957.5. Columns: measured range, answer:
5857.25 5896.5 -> 3.6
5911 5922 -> 0.6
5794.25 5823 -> -1.0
